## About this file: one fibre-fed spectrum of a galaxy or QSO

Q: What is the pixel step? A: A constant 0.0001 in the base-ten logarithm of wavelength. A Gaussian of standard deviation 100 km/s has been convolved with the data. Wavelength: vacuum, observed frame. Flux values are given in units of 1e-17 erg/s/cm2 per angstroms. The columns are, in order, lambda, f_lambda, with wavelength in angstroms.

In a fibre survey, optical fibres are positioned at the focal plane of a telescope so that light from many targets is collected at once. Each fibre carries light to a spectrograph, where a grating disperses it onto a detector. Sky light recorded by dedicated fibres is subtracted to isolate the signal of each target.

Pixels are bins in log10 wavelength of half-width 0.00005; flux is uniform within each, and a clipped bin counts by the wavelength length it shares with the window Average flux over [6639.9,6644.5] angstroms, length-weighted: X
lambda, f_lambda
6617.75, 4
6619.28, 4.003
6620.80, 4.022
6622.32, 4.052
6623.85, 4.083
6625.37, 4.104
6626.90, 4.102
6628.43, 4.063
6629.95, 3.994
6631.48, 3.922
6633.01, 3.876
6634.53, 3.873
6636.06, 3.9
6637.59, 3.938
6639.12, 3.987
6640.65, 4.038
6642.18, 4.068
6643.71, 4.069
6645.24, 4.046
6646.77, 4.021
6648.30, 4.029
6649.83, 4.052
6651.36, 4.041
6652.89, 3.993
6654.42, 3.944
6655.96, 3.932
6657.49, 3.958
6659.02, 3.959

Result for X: 4.06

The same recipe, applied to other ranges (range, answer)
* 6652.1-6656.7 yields 3.95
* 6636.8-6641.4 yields 3.98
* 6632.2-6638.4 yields 3.9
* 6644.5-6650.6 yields 4.04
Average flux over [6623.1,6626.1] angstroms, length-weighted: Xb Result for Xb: 4.1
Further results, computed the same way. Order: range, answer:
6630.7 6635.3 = 3.89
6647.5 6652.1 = 4.04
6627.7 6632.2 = 4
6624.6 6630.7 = 4.07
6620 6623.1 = 4.04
